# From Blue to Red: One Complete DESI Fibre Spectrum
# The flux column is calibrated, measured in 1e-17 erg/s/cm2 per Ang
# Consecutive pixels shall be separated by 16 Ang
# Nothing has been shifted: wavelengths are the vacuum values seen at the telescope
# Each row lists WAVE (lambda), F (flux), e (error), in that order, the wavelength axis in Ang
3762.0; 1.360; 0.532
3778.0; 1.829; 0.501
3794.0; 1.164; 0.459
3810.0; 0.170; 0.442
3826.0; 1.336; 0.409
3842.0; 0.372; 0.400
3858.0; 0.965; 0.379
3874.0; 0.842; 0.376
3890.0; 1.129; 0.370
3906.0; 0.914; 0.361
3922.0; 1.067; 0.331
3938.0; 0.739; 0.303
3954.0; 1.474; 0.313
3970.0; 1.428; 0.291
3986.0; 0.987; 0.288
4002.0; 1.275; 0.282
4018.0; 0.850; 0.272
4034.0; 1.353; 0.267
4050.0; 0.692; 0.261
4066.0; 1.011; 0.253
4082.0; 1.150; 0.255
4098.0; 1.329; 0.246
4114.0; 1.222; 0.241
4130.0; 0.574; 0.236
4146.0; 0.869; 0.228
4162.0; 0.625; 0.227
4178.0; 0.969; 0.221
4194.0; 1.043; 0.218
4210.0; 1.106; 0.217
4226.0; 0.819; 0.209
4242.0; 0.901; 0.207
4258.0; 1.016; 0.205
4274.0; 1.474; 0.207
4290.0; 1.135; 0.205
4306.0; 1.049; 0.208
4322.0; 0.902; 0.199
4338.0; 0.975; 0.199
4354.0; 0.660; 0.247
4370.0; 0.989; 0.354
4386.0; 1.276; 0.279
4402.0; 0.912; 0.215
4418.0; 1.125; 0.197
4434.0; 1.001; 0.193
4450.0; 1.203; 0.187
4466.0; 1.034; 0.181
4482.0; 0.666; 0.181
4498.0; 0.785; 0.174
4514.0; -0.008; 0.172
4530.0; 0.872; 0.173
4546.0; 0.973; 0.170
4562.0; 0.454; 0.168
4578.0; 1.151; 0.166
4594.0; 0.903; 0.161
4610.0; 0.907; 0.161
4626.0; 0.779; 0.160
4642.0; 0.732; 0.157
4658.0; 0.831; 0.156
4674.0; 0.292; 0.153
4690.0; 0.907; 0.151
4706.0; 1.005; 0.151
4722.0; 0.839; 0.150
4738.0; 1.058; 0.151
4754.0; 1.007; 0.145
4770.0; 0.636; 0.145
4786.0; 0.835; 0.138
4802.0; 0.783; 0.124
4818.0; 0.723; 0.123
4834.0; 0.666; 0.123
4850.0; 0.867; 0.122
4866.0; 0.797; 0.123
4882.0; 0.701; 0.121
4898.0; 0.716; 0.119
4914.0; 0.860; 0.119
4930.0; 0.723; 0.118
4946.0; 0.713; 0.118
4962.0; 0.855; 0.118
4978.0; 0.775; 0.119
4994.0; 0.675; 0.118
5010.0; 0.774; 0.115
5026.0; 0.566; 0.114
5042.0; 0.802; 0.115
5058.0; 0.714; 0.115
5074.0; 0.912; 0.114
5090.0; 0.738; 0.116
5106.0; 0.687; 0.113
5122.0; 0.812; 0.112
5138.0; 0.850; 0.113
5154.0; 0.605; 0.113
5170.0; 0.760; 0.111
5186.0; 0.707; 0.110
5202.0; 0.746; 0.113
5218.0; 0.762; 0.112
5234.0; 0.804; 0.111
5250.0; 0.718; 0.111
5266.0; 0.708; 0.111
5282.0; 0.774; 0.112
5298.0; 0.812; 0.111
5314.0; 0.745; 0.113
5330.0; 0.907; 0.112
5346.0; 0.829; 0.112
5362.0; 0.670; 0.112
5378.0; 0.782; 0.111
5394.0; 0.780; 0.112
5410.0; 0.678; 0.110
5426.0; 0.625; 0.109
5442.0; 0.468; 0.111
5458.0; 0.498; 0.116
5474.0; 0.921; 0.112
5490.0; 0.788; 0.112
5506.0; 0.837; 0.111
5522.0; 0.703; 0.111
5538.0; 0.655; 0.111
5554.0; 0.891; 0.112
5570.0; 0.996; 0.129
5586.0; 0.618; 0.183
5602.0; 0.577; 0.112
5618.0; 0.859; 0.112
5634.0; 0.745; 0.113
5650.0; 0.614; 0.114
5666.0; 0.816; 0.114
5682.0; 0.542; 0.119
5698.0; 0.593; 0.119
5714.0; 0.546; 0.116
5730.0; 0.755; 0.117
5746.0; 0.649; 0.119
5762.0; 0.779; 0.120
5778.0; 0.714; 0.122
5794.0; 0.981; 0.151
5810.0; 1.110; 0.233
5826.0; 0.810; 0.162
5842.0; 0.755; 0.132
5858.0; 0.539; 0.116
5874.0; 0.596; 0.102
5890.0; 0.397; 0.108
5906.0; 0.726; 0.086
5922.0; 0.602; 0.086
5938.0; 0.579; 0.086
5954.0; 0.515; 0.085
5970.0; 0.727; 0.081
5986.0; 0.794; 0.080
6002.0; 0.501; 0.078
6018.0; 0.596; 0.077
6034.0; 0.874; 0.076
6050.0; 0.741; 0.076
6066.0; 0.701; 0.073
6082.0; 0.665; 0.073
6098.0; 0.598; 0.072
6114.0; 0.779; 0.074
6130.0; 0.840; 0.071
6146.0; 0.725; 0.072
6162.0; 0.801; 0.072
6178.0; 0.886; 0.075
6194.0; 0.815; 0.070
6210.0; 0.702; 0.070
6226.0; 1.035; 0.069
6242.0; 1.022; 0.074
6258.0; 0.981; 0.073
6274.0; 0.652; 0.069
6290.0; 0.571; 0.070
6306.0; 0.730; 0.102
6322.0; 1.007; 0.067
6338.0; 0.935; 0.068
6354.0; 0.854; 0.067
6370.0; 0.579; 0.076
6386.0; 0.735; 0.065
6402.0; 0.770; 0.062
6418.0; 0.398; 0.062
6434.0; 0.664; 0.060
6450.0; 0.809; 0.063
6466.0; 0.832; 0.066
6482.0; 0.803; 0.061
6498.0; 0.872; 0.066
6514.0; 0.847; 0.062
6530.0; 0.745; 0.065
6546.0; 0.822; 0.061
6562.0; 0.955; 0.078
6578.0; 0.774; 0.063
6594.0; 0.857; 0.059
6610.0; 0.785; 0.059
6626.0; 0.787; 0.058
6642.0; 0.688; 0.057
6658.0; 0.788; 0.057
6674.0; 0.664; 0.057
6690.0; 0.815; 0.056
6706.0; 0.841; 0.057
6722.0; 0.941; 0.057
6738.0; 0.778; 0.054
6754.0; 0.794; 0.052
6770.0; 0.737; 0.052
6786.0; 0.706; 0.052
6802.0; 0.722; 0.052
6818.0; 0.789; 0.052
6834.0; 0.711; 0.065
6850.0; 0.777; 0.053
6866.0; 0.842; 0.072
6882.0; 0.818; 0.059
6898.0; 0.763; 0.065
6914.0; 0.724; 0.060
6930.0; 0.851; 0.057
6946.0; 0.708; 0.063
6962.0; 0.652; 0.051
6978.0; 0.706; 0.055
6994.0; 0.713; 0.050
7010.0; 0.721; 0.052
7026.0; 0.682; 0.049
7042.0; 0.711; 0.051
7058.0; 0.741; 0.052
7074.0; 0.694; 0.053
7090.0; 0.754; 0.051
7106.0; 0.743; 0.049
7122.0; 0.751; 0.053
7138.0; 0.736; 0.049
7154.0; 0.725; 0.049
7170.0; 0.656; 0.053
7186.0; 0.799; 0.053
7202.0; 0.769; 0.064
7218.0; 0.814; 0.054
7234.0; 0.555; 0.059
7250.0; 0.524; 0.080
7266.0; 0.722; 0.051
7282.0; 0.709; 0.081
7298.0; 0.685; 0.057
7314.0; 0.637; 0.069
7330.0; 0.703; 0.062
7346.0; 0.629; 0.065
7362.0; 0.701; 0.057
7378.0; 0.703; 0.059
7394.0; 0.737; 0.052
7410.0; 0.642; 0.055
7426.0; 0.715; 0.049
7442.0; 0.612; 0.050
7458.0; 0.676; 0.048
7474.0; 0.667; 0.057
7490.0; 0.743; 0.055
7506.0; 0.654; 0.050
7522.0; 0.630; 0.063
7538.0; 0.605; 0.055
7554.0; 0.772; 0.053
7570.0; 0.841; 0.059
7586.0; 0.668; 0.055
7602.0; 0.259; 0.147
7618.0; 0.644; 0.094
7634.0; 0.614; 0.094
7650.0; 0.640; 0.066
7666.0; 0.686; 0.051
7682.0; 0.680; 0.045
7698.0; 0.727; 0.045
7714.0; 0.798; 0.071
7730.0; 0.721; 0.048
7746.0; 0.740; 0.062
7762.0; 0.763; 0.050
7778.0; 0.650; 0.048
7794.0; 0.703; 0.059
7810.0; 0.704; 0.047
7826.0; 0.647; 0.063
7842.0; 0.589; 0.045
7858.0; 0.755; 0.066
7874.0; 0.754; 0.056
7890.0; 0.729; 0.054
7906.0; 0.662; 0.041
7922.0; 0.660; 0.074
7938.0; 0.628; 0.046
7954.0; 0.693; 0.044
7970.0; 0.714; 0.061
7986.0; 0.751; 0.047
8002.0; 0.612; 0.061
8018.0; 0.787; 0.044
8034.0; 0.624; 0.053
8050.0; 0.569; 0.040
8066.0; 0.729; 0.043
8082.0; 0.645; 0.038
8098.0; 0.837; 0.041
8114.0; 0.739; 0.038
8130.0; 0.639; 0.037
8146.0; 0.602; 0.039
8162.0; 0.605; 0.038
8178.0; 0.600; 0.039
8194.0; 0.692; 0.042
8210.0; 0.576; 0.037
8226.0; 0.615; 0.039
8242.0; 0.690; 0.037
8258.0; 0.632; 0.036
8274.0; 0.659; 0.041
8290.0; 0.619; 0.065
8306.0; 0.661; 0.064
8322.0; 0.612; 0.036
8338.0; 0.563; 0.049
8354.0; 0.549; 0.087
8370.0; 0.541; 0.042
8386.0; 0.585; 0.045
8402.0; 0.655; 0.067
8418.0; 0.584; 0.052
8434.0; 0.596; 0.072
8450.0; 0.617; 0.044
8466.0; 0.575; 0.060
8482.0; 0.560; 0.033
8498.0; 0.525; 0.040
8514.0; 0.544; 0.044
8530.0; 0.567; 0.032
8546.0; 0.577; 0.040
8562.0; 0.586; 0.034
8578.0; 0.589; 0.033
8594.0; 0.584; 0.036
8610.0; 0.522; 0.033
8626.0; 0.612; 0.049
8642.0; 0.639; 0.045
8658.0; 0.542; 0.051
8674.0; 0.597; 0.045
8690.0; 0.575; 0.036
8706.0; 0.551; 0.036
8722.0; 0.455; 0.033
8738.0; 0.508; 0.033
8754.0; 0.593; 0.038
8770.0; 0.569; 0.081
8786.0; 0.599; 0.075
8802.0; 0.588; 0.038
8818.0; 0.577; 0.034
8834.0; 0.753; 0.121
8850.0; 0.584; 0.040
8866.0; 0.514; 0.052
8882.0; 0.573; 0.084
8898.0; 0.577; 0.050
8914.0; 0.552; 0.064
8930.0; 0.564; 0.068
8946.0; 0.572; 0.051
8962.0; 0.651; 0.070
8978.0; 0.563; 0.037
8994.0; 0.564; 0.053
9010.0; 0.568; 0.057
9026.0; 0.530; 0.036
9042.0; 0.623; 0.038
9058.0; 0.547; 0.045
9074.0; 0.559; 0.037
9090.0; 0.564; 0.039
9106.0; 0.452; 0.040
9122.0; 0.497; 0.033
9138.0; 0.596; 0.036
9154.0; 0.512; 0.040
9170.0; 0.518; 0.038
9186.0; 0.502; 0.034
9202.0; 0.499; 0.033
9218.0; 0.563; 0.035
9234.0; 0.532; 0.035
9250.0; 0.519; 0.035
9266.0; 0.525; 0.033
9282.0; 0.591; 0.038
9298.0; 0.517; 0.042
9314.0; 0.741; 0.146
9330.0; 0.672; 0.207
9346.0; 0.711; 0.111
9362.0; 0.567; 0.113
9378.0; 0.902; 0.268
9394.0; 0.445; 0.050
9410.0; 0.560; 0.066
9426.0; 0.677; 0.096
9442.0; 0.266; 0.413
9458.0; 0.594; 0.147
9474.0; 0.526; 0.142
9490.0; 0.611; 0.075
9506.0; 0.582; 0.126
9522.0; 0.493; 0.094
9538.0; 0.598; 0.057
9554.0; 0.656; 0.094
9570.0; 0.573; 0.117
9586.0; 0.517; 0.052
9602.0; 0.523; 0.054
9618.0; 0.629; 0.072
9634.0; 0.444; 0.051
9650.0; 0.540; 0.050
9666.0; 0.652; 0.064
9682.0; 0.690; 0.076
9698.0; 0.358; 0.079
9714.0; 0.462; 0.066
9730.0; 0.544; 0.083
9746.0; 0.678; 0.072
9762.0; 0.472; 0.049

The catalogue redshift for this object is 0.618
